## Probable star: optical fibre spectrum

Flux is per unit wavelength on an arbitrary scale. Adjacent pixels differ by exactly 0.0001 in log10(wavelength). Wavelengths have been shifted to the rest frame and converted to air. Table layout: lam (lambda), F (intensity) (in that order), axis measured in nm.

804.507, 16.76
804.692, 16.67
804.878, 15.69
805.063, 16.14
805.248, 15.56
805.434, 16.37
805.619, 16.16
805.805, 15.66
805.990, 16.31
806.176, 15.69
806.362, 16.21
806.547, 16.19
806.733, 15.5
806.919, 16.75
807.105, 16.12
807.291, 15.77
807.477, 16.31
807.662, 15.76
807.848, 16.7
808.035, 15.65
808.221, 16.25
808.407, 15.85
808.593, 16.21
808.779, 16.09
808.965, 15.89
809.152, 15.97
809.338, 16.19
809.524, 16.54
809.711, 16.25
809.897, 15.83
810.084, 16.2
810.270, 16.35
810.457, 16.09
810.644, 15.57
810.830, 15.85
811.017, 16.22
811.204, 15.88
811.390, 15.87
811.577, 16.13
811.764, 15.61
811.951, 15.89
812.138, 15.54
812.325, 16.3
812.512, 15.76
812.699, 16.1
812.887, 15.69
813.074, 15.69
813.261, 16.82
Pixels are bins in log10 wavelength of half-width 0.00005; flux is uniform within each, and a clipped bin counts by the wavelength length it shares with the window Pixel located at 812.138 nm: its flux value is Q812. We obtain 15.54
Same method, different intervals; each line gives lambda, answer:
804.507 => 16.76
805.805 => 15.66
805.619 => 16.16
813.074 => 15.69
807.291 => 15.77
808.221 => 16.25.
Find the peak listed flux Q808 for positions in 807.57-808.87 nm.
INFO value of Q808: 16.7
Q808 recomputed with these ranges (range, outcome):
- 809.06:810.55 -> 16.54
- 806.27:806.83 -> 16.21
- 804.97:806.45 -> 16.37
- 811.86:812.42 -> 16.3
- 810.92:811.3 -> 16.22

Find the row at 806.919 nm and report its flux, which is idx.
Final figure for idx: 16.75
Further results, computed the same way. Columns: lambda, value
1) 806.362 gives 16.21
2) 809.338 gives 16.19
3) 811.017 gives 16.22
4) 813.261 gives 16.82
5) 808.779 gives 16.09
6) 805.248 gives 15.56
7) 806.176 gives 15.69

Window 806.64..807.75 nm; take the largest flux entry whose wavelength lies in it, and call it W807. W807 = 16.75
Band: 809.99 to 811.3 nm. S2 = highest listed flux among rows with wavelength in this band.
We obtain 16.35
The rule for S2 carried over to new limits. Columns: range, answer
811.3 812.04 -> 16.13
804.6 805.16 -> 16.67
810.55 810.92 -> 15.85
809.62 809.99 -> 16.25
